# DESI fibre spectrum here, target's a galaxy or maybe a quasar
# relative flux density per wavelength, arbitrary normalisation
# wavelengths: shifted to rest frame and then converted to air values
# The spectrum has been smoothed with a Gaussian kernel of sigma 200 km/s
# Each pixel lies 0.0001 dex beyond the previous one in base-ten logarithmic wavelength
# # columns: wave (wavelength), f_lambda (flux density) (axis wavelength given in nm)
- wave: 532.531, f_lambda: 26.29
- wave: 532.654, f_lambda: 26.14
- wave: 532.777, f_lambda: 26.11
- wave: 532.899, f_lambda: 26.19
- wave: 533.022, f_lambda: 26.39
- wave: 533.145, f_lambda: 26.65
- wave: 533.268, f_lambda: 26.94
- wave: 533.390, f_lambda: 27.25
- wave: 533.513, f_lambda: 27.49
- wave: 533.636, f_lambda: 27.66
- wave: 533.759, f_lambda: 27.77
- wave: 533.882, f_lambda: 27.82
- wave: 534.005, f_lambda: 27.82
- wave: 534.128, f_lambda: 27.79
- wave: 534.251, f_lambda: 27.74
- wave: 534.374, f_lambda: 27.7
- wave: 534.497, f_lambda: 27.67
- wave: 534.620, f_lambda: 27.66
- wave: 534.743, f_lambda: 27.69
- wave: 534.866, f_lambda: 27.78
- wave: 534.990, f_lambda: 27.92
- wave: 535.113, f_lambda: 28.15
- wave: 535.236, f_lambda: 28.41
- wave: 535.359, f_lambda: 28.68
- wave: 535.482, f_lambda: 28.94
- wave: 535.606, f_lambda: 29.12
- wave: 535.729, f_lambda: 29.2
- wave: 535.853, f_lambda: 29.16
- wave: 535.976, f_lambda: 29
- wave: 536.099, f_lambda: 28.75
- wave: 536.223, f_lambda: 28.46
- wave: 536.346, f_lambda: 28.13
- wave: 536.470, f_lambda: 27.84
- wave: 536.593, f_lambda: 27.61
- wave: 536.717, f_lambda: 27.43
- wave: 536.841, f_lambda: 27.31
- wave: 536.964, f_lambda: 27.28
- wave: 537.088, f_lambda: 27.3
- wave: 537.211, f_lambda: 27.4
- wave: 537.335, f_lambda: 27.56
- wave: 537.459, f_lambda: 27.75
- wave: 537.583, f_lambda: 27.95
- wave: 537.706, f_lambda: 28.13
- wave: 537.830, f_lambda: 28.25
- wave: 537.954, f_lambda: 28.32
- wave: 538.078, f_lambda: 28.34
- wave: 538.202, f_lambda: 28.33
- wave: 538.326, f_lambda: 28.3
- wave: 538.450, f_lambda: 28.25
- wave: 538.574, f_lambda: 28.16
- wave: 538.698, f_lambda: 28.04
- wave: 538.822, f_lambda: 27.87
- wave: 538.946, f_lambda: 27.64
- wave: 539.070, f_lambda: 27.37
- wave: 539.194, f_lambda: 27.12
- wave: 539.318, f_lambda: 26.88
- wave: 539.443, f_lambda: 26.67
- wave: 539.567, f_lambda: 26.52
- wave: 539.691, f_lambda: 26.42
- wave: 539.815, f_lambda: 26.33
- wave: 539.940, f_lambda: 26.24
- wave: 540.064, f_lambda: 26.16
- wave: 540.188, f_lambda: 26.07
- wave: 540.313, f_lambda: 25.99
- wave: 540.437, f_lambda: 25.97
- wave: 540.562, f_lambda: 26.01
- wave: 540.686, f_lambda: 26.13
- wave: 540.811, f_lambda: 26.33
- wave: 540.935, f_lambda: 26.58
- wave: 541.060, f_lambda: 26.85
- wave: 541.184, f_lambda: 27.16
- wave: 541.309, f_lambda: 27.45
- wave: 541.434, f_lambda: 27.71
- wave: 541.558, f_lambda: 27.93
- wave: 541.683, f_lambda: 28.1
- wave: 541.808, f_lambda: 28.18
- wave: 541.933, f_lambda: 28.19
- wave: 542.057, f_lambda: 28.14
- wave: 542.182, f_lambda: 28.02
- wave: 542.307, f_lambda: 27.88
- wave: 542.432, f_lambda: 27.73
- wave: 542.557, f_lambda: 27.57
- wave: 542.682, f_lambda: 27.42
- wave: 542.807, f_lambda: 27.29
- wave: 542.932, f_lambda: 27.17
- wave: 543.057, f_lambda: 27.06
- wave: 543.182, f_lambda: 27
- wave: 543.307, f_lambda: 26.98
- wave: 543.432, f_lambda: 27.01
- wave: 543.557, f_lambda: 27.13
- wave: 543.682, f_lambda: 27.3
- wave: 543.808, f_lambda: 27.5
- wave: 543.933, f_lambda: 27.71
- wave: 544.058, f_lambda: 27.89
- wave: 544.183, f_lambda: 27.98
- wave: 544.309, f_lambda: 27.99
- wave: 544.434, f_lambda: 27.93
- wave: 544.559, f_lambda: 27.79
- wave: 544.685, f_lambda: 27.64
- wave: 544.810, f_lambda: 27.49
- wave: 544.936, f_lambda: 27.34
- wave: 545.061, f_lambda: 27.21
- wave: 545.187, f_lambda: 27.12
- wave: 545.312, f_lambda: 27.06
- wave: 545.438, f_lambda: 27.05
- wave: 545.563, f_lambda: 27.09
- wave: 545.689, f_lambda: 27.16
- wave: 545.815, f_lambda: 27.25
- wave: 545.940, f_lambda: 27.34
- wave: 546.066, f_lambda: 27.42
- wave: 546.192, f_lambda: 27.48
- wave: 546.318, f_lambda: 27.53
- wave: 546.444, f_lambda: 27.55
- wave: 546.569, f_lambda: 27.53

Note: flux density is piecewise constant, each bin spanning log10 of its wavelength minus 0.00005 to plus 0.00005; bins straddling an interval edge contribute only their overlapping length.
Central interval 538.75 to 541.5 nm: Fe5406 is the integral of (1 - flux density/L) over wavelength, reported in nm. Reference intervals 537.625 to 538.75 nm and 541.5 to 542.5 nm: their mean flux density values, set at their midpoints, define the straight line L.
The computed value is 0.14 nm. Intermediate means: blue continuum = 28.2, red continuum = 28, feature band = 26.7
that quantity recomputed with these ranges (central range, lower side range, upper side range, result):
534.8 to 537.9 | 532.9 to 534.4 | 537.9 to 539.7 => -0.07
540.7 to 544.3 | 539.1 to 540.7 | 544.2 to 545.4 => -0.07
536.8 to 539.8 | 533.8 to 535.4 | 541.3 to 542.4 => 0.03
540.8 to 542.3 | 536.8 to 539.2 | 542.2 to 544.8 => 0.00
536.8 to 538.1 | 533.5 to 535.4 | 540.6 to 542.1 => -0.01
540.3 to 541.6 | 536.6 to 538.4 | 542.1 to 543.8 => 0.04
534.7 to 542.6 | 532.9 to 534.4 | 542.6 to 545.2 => -0.07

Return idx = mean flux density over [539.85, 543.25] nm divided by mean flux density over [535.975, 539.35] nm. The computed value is 1.0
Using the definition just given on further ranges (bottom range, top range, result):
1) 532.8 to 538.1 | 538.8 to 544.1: 0.97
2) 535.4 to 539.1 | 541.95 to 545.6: 0.98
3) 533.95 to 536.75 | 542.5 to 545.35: 0.97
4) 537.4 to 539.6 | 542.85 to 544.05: 0.98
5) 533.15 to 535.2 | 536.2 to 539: 1.01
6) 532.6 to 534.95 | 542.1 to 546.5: 1.01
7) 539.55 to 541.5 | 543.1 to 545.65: 1.03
